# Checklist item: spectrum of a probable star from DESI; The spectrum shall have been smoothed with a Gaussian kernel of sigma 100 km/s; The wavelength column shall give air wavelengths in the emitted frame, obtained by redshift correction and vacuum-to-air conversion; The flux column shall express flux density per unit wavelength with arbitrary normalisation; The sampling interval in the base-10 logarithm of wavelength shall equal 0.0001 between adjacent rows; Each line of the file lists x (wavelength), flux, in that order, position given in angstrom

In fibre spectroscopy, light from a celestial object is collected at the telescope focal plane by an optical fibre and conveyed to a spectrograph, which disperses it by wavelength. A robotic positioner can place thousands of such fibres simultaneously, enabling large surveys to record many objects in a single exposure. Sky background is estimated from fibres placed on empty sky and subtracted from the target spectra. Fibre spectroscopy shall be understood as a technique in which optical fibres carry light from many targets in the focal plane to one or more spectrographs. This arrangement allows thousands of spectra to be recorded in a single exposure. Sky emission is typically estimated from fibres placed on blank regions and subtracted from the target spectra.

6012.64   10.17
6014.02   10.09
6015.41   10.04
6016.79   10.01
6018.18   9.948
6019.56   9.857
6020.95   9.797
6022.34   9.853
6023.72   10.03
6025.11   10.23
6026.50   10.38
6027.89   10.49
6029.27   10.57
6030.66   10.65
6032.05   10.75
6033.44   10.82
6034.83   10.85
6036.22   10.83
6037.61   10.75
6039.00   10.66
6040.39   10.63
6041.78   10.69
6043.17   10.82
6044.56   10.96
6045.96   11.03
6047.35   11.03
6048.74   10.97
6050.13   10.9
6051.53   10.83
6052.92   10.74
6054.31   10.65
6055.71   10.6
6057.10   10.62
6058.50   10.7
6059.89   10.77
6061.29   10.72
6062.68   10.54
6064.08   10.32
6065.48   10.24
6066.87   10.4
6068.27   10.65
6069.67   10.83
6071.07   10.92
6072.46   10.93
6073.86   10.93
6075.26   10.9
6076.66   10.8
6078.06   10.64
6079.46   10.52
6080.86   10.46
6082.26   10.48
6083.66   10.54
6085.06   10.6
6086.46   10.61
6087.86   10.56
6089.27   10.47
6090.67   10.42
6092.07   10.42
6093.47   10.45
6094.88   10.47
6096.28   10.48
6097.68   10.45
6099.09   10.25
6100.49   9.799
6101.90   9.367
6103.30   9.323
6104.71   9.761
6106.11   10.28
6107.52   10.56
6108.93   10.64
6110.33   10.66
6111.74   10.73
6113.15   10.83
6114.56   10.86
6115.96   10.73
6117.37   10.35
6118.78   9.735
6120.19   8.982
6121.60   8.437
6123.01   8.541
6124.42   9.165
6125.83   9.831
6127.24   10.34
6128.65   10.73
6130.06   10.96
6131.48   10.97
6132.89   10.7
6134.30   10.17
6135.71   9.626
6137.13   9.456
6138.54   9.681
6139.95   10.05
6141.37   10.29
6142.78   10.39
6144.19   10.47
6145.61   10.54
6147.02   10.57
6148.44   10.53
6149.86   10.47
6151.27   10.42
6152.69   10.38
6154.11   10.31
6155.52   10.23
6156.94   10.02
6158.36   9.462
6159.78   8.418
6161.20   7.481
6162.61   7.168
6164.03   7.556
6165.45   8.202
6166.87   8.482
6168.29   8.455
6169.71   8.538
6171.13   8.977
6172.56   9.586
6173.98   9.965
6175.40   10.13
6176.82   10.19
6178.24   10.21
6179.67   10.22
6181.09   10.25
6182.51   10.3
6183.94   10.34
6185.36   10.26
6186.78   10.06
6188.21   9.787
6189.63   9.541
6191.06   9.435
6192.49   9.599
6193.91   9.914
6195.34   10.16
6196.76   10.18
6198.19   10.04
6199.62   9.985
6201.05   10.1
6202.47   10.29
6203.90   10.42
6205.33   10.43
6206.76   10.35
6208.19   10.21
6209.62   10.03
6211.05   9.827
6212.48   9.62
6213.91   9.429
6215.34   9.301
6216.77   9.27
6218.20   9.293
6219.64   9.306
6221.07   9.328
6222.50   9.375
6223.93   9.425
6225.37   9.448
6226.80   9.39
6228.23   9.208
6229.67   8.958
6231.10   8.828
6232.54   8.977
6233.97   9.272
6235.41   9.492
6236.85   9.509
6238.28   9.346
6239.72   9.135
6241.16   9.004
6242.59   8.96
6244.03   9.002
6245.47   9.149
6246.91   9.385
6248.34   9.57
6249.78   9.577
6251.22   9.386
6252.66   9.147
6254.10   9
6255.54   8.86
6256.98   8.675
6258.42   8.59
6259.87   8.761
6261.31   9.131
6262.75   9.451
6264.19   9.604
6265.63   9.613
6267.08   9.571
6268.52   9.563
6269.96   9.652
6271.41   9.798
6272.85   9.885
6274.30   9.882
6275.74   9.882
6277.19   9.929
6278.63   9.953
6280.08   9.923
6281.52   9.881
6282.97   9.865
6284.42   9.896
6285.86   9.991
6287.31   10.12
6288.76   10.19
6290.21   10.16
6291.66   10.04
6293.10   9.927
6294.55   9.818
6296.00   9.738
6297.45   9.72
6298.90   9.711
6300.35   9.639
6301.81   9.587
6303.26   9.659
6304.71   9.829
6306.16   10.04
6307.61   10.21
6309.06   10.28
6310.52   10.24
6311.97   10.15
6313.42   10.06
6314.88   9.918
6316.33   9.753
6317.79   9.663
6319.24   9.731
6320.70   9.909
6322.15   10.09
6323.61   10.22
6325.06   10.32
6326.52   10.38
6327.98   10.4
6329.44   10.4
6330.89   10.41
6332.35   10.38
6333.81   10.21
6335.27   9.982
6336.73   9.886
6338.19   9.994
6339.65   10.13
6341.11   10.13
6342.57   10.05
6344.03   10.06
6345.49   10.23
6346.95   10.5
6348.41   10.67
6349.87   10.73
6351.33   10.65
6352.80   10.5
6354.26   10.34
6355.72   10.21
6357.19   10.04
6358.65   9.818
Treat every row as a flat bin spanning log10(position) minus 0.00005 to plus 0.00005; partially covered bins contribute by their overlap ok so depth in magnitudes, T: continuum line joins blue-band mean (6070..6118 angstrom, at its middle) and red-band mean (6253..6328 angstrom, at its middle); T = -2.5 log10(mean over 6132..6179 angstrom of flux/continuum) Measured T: 0.07 mag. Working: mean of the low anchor 10.5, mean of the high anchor 9.78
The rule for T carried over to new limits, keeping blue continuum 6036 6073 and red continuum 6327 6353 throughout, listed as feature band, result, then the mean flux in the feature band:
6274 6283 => 0.05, 9.91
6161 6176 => 0.22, 8.62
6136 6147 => 0.05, 10.1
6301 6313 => 0.04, 10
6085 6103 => 0.04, 10.3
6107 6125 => 0.07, 10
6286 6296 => 0.04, 10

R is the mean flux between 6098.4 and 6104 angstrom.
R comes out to 9.69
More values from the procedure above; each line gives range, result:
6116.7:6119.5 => 10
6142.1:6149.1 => 10.5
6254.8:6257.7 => 8.77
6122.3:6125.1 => 8.85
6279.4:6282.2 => 9.92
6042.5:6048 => 11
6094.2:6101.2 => 10.3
